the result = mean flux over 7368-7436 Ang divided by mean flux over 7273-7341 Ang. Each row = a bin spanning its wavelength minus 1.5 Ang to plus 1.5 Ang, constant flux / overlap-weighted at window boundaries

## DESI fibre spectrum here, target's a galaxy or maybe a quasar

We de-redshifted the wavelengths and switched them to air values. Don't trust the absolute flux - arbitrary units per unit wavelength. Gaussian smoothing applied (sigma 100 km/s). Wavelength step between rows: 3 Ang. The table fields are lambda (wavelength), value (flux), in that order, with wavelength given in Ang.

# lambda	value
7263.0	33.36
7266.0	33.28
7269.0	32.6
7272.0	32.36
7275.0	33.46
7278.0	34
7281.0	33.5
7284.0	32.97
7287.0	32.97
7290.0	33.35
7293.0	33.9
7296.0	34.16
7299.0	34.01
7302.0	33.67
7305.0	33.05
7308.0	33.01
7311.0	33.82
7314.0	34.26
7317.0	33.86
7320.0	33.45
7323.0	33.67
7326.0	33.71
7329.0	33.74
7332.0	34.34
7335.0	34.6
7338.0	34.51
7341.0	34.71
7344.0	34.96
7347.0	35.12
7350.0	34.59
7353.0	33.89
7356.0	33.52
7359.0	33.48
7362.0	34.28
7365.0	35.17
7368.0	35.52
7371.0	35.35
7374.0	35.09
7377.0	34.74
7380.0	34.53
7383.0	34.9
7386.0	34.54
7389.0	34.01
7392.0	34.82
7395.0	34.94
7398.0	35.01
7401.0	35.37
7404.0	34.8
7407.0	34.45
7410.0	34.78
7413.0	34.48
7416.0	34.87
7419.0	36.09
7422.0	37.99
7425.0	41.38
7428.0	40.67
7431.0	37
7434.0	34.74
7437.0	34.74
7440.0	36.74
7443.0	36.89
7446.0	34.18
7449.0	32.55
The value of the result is 1.06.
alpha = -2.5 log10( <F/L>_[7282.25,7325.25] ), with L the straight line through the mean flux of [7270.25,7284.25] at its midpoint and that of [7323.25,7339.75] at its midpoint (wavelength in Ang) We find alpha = 0.00 mag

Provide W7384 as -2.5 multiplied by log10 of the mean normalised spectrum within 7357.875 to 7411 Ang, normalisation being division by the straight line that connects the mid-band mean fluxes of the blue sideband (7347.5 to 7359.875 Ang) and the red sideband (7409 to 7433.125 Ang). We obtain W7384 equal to 0.02 mag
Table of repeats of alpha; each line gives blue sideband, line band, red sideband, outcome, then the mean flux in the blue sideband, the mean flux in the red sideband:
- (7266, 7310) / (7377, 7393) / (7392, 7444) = 0.03 mag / 33.4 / 36.1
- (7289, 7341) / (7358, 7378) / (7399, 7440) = 0.01 mag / 33.9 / 36.3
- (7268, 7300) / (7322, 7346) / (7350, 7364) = -0.02 mag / 33.4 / 33.9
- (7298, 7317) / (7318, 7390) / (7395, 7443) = 0.01 mag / 33.6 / 36.2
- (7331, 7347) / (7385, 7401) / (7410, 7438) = 0.04 mag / 34.7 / 36.8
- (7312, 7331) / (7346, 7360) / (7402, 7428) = 0.02 mag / 33.8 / 36.4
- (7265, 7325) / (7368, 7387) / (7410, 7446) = 0.02 mag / 33.5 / 36.7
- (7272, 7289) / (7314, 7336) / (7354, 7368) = 0.00 mag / 33.3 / 34.3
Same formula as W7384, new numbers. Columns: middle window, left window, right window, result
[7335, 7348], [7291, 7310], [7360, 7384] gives -0.01 mag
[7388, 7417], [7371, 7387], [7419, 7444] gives 0.04 mag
